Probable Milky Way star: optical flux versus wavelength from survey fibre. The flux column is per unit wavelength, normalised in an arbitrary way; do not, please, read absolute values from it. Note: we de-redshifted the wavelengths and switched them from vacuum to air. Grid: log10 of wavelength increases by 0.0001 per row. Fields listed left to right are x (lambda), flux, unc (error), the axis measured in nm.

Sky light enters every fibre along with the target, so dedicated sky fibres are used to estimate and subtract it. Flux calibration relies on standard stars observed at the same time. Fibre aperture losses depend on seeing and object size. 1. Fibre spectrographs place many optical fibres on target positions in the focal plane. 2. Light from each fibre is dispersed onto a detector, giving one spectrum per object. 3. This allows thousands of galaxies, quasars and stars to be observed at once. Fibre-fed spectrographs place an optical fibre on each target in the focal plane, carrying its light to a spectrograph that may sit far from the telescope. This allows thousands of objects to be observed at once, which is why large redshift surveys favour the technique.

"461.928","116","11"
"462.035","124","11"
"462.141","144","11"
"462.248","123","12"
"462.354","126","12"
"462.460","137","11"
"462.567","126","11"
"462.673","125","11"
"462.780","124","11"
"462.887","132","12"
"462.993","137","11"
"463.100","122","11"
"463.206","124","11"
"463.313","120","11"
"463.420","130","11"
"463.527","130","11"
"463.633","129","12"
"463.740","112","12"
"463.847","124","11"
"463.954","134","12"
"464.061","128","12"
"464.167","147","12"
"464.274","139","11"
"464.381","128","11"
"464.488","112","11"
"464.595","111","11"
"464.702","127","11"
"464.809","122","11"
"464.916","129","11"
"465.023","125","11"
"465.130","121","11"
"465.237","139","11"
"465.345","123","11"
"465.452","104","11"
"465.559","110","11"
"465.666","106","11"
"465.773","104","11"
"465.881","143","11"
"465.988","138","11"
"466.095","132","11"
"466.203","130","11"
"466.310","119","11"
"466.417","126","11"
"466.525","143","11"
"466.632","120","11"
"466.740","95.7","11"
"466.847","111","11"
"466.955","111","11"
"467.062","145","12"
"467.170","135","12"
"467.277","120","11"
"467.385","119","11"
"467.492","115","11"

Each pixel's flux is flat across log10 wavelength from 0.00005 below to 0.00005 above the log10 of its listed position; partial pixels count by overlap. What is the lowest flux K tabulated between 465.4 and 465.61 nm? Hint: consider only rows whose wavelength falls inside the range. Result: 104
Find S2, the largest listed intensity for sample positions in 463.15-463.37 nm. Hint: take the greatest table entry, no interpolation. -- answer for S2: 124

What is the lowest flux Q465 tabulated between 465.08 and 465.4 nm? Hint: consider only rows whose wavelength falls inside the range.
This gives 121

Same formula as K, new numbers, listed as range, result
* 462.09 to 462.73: 123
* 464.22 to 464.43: 128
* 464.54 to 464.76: 111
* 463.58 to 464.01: 112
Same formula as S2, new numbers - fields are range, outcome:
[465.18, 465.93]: 143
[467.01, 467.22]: 145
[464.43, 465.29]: 139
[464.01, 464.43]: 147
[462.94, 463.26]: 137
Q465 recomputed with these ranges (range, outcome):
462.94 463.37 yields 120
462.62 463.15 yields 122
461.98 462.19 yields 124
